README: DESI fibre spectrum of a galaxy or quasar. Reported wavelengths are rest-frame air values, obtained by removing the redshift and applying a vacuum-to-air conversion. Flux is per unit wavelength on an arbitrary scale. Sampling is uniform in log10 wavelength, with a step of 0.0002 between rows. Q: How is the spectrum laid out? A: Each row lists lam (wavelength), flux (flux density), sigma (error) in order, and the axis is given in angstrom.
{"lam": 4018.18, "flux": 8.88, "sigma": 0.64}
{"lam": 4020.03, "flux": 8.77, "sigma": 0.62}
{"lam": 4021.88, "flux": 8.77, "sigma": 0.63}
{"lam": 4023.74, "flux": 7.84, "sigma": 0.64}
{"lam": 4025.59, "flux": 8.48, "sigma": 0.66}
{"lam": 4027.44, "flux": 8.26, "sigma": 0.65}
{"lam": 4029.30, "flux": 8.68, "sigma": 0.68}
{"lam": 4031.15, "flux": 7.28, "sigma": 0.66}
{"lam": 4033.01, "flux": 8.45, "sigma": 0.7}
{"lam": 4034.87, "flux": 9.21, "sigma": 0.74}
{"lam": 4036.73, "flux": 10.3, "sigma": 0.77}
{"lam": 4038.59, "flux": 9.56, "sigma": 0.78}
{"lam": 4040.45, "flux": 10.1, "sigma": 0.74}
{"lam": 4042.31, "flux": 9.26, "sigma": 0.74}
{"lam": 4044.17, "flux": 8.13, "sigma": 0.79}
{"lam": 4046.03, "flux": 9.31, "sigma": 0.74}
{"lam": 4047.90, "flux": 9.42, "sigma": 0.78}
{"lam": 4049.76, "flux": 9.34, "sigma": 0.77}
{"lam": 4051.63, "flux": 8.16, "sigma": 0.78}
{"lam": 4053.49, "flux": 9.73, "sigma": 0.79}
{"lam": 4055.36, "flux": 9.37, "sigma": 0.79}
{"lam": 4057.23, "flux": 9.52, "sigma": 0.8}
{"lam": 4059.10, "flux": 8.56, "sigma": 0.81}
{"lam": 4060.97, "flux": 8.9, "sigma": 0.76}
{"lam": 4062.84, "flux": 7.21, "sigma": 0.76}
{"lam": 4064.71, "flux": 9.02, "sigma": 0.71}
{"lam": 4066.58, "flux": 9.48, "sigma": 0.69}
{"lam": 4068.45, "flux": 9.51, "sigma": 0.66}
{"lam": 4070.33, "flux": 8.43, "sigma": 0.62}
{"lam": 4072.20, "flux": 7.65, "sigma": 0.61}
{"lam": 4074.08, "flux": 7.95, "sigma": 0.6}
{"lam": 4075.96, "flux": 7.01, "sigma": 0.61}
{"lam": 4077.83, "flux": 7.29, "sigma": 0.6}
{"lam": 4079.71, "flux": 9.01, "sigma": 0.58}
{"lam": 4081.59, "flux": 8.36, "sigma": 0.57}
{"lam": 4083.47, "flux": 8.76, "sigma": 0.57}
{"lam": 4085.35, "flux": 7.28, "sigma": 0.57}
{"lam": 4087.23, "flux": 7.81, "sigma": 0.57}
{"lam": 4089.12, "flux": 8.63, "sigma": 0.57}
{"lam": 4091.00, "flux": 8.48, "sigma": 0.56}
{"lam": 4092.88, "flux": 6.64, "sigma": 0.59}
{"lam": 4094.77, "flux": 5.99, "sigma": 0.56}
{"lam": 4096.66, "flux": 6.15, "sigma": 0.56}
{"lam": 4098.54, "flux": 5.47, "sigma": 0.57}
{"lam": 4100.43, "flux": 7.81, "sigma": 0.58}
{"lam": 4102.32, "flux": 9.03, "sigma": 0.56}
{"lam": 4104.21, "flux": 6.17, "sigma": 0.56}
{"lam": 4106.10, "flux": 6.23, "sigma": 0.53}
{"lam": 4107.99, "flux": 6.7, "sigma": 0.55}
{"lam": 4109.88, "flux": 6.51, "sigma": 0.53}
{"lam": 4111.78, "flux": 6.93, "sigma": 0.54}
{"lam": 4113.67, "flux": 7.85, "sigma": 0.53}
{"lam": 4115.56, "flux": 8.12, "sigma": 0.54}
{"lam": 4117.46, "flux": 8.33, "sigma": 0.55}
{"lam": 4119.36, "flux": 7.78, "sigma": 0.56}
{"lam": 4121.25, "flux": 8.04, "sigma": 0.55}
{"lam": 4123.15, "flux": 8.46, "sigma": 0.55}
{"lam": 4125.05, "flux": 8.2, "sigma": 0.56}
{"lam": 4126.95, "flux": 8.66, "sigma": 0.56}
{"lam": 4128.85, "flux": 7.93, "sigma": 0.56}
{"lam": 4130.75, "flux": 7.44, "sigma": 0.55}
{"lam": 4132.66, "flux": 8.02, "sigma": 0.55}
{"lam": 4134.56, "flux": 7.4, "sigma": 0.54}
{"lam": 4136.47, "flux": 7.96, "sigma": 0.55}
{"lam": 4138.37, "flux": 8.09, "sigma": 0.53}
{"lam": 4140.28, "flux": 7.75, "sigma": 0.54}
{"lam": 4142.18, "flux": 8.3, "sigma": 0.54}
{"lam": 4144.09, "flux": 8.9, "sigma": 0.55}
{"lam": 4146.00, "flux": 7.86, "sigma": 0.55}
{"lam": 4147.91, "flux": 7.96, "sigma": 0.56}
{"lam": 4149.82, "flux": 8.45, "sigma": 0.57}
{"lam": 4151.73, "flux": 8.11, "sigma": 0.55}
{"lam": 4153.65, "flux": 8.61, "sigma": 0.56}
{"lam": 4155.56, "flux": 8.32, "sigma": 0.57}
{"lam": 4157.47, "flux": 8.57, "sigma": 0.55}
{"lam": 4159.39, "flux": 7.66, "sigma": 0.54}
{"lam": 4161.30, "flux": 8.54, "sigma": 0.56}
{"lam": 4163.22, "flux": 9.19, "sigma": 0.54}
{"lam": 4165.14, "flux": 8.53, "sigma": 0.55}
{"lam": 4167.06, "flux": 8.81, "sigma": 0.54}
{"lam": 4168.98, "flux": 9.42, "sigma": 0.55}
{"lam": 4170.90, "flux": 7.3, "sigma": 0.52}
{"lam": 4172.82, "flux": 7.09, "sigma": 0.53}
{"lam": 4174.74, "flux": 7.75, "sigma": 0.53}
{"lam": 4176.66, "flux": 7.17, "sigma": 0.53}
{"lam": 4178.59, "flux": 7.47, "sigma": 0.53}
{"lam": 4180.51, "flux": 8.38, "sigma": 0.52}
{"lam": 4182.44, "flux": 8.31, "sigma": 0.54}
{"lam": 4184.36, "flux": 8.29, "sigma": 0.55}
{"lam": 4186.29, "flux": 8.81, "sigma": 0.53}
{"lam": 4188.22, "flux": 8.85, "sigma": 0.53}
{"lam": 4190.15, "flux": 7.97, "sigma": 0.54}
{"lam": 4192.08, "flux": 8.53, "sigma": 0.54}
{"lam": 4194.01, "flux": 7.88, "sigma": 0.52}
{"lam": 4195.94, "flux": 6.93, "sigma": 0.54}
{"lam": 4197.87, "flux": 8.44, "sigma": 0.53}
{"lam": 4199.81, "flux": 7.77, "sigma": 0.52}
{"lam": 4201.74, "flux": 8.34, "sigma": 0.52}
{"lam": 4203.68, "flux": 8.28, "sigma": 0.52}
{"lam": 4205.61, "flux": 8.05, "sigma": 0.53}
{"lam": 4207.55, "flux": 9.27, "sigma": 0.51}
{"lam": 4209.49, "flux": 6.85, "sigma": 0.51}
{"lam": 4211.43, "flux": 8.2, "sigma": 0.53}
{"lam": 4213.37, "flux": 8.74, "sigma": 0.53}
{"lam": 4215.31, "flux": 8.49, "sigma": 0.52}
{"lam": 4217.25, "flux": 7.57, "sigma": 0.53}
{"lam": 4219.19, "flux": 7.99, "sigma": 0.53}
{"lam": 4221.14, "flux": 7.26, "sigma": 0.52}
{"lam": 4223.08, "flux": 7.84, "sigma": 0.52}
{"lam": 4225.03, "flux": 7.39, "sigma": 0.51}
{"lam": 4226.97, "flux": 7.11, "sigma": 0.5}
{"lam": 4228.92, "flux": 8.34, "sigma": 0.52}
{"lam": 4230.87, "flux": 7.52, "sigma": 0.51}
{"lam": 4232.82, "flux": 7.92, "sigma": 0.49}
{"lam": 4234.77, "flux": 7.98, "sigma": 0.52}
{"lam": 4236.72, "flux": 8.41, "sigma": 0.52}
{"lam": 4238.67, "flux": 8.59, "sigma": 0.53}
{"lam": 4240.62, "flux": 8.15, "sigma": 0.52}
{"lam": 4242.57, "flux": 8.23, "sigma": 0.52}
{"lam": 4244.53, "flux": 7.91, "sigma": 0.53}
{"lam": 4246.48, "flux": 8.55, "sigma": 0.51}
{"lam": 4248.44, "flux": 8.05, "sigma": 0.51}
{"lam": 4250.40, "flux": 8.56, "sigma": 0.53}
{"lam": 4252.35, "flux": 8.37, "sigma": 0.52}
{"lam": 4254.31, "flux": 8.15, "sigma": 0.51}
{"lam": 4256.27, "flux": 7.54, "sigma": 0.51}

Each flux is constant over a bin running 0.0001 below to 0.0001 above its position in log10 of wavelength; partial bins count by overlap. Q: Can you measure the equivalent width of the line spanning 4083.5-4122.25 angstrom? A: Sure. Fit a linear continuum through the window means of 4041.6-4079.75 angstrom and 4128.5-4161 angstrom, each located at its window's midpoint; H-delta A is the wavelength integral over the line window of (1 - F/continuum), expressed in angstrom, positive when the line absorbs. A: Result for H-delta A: 4.8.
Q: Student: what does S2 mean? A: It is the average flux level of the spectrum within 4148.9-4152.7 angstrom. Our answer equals 8.27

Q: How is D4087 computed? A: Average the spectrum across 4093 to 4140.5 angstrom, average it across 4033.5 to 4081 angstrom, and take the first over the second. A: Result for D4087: 0.84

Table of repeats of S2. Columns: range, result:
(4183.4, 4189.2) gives 8.65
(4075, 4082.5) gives 7.92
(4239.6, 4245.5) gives 8.1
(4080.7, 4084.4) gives 8.56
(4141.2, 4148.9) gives 8.26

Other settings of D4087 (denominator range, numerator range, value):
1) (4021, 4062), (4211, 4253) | 0.90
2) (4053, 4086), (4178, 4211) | 0.96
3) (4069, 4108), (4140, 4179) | 1.09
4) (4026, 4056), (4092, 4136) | 0.82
